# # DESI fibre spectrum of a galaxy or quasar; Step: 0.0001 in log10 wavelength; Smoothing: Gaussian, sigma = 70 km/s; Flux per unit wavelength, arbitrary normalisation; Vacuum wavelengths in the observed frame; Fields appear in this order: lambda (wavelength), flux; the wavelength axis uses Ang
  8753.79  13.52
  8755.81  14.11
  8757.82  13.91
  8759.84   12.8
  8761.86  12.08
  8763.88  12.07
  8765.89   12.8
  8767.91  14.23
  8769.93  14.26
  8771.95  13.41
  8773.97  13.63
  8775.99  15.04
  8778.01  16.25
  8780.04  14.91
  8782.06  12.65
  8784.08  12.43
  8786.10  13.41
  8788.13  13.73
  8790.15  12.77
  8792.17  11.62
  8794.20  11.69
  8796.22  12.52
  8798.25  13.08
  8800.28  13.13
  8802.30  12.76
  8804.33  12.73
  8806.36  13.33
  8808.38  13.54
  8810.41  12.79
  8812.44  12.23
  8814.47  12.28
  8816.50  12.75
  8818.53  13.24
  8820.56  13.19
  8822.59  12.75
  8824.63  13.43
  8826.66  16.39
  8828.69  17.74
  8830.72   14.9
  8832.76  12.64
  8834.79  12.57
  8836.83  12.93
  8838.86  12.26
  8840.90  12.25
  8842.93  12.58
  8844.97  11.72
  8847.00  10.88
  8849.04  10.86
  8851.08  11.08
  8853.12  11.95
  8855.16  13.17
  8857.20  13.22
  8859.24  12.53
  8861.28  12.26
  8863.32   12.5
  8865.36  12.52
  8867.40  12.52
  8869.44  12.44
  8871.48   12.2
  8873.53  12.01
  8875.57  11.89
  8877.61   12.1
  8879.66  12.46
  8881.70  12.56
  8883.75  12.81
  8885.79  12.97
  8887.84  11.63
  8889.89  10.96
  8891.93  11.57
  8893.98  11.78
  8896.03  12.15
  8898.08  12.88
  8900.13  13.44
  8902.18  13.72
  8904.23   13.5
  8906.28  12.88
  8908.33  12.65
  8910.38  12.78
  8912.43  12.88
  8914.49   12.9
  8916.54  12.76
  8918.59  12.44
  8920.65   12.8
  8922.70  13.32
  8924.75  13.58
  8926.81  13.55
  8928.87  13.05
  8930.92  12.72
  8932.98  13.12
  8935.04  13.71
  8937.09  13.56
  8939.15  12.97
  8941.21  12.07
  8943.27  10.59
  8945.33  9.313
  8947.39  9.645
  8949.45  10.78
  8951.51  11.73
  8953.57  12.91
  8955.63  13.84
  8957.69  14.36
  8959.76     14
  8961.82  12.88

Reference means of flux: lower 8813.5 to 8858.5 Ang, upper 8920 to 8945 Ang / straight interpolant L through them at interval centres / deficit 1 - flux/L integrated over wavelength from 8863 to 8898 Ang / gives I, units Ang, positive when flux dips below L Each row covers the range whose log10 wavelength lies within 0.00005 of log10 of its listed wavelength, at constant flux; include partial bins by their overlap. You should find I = 1.9 Ang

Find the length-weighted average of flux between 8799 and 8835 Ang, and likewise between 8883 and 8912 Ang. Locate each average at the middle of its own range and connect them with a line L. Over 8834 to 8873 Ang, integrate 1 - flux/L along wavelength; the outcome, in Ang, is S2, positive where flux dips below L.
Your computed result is 2.5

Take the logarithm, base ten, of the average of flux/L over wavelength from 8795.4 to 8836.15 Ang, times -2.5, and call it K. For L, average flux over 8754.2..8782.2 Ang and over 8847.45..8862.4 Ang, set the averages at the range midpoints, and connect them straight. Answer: -0.05 mag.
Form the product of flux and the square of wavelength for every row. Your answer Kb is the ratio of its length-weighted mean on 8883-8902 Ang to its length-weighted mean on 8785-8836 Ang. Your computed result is 0.95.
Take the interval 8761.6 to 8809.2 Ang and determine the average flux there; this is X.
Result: 13.3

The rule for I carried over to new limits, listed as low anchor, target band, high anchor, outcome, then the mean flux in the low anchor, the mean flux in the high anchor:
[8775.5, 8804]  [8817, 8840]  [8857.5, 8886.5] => -1.7 Ang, 13.2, 12.4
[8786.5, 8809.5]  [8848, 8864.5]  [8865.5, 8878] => 0.2 Ang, 12.8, 12.2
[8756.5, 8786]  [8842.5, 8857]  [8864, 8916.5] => 1.2 Ang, 13.6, 12.5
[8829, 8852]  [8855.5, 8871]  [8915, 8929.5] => 0.0 Ang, 12.4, 13.1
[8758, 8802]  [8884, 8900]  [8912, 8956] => 0.7 Ang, 13.3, 12.4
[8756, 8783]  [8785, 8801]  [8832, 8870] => 0.7 Ang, 13.7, 12.3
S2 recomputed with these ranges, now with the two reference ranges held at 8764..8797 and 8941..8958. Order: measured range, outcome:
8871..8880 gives 0.2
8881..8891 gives 0.1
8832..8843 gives 0.2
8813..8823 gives 0.2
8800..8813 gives 0.2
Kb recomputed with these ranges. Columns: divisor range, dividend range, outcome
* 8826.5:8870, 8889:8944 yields 1.02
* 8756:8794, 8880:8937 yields 0.98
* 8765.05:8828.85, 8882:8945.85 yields 0.97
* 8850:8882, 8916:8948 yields 1.03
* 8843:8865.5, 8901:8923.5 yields 1.09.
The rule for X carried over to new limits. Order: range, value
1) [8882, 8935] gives 12.8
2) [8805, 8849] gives 13.1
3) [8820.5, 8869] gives 12.9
